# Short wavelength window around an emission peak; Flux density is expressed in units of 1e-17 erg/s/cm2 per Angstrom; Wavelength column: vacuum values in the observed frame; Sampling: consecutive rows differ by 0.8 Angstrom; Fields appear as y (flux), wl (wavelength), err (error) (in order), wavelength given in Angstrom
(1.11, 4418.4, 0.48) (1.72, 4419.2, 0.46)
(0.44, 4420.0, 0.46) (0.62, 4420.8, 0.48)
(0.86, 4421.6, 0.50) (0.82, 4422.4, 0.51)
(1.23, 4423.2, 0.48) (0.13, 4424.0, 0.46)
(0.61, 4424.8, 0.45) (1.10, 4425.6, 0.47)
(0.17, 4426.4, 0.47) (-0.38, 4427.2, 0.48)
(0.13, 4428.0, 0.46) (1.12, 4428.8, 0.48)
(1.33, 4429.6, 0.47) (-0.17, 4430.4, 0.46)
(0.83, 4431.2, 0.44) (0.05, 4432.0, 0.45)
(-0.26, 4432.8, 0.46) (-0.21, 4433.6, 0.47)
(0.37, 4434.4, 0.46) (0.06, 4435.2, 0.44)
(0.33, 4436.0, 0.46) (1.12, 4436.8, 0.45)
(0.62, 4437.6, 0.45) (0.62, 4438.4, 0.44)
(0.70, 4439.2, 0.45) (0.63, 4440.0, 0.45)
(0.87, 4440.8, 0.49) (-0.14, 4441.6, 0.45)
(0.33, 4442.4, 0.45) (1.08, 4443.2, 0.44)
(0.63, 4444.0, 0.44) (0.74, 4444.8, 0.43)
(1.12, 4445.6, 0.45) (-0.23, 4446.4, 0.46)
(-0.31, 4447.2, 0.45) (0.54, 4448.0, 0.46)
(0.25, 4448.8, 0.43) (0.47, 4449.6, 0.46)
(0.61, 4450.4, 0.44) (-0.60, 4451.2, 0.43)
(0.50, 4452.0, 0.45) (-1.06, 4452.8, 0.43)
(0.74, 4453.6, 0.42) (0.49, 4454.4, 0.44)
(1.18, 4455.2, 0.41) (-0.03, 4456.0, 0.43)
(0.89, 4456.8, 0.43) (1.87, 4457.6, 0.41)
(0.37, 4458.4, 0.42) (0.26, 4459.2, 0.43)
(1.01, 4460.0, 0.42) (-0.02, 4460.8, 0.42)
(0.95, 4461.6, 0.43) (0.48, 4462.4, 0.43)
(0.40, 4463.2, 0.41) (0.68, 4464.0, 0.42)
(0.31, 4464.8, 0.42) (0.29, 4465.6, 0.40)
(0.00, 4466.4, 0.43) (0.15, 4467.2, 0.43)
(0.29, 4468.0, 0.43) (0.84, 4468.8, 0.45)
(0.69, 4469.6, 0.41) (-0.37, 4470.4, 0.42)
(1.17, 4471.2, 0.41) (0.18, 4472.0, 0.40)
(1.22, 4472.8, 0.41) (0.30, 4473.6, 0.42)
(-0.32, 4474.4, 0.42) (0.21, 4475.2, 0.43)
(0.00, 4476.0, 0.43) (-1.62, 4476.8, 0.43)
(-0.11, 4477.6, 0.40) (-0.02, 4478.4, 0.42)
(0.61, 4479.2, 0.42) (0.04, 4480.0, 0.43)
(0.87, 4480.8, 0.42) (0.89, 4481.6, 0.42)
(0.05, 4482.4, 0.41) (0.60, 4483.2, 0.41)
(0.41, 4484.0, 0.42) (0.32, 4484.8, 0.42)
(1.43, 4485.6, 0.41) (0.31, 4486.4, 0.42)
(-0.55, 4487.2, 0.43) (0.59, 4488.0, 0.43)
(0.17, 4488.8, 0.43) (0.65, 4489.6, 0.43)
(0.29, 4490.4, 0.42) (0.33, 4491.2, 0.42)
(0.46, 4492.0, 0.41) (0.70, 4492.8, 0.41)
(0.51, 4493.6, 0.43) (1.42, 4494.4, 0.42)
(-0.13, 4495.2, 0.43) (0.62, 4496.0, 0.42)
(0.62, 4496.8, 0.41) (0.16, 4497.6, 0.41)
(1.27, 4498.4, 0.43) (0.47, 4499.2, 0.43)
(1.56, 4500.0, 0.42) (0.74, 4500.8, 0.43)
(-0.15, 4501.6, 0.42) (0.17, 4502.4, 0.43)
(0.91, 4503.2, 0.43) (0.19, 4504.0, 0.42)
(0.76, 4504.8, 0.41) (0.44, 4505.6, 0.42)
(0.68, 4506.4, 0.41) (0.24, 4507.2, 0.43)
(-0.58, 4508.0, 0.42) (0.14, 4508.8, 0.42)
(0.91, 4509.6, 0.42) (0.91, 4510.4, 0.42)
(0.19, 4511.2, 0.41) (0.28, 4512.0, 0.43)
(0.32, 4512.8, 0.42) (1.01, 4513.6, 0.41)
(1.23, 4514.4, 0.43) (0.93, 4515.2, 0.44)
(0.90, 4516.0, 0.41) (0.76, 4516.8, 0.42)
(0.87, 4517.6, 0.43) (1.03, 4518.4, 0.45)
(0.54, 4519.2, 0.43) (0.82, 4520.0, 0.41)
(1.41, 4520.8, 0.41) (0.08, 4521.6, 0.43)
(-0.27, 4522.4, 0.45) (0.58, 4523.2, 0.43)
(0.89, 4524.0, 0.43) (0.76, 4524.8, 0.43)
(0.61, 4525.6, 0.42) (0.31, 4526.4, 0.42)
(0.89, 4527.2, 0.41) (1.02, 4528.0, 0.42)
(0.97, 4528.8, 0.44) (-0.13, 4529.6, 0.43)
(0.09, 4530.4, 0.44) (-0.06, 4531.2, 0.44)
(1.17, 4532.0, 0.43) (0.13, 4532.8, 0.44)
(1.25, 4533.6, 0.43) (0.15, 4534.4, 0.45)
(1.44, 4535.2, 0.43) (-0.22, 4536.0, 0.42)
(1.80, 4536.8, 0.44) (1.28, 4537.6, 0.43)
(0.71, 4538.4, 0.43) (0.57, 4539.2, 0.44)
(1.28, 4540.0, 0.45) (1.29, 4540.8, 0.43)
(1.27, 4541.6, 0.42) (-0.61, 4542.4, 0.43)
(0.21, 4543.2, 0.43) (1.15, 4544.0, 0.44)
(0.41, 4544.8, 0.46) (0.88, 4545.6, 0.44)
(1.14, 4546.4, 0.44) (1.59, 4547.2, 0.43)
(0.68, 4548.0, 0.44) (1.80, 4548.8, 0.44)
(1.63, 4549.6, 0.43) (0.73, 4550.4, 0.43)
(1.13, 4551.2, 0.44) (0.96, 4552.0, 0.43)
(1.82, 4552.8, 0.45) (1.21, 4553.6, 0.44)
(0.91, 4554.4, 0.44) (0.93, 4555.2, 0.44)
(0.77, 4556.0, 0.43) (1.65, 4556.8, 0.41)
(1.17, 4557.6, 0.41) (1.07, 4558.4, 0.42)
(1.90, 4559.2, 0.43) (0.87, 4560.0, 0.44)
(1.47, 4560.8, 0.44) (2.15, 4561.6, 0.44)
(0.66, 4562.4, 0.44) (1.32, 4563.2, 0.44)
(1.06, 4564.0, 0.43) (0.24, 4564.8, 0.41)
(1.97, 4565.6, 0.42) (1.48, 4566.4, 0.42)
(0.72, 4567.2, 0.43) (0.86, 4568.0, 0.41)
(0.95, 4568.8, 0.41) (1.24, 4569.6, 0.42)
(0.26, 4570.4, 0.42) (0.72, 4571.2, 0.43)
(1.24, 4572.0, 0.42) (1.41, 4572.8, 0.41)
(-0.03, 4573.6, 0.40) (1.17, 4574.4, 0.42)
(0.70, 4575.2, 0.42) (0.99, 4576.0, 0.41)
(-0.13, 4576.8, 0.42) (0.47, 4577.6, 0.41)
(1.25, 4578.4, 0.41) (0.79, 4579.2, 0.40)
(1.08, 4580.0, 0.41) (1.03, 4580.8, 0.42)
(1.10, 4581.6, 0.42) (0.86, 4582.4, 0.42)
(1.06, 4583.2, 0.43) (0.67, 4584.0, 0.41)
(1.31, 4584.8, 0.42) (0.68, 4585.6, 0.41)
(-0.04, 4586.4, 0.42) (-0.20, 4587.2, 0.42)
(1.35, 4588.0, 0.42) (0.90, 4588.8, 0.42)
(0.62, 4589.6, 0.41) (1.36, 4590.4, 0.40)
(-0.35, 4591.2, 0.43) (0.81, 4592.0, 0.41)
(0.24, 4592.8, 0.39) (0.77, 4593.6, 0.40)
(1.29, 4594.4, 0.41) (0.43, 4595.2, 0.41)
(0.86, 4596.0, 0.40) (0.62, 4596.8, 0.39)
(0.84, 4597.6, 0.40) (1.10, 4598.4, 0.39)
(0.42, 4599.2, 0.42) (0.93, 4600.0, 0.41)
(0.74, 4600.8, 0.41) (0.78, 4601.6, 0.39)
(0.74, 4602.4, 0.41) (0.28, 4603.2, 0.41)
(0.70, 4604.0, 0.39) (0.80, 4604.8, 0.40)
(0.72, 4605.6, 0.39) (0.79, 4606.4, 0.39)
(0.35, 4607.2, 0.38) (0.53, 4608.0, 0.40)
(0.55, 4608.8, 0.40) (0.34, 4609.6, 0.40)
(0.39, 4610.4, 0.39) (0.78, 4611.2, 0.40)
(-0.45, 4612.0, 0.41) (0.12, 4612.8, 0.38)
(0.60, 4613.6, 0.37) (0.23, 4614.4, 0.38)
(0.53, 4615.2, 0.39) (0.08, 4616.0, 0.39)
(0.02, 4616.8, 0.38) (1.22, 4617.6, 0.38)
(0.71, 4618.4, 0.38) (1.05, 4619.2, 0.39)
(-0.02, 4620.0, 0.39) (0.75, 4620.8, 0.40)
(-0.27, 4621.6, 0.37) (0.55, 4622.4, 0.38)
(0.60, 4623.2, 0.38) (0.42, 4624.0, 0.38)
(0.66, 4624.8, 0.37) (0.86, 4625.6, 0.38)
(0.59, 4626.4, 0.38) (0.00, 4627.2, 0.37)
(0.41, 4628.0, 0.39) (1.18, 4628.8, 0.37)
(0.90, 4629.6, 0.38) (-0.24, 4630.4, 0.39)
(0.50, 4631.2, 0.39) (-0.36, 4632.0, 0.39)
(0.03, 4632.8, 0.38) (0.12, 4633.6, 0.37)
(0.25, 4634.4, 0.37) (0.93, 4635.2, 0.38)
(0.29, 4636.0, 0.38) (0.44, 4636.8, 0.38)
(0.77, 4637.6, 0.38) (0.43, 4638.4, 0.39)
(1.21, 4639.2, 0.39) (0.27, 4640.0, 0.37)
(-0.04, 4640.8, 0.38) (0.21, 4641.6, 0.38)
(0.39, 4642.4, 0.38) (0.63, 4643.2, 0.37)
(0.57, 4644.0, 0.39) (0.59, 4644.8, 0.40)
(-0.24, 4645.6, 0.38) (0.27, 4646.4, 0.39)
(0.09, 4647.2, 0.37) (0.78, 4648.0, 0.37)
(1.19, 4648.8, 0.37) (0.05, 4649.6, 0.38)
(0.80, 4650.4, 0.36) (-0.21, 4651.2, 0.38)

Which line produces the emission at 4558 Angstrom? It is C III] 1909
